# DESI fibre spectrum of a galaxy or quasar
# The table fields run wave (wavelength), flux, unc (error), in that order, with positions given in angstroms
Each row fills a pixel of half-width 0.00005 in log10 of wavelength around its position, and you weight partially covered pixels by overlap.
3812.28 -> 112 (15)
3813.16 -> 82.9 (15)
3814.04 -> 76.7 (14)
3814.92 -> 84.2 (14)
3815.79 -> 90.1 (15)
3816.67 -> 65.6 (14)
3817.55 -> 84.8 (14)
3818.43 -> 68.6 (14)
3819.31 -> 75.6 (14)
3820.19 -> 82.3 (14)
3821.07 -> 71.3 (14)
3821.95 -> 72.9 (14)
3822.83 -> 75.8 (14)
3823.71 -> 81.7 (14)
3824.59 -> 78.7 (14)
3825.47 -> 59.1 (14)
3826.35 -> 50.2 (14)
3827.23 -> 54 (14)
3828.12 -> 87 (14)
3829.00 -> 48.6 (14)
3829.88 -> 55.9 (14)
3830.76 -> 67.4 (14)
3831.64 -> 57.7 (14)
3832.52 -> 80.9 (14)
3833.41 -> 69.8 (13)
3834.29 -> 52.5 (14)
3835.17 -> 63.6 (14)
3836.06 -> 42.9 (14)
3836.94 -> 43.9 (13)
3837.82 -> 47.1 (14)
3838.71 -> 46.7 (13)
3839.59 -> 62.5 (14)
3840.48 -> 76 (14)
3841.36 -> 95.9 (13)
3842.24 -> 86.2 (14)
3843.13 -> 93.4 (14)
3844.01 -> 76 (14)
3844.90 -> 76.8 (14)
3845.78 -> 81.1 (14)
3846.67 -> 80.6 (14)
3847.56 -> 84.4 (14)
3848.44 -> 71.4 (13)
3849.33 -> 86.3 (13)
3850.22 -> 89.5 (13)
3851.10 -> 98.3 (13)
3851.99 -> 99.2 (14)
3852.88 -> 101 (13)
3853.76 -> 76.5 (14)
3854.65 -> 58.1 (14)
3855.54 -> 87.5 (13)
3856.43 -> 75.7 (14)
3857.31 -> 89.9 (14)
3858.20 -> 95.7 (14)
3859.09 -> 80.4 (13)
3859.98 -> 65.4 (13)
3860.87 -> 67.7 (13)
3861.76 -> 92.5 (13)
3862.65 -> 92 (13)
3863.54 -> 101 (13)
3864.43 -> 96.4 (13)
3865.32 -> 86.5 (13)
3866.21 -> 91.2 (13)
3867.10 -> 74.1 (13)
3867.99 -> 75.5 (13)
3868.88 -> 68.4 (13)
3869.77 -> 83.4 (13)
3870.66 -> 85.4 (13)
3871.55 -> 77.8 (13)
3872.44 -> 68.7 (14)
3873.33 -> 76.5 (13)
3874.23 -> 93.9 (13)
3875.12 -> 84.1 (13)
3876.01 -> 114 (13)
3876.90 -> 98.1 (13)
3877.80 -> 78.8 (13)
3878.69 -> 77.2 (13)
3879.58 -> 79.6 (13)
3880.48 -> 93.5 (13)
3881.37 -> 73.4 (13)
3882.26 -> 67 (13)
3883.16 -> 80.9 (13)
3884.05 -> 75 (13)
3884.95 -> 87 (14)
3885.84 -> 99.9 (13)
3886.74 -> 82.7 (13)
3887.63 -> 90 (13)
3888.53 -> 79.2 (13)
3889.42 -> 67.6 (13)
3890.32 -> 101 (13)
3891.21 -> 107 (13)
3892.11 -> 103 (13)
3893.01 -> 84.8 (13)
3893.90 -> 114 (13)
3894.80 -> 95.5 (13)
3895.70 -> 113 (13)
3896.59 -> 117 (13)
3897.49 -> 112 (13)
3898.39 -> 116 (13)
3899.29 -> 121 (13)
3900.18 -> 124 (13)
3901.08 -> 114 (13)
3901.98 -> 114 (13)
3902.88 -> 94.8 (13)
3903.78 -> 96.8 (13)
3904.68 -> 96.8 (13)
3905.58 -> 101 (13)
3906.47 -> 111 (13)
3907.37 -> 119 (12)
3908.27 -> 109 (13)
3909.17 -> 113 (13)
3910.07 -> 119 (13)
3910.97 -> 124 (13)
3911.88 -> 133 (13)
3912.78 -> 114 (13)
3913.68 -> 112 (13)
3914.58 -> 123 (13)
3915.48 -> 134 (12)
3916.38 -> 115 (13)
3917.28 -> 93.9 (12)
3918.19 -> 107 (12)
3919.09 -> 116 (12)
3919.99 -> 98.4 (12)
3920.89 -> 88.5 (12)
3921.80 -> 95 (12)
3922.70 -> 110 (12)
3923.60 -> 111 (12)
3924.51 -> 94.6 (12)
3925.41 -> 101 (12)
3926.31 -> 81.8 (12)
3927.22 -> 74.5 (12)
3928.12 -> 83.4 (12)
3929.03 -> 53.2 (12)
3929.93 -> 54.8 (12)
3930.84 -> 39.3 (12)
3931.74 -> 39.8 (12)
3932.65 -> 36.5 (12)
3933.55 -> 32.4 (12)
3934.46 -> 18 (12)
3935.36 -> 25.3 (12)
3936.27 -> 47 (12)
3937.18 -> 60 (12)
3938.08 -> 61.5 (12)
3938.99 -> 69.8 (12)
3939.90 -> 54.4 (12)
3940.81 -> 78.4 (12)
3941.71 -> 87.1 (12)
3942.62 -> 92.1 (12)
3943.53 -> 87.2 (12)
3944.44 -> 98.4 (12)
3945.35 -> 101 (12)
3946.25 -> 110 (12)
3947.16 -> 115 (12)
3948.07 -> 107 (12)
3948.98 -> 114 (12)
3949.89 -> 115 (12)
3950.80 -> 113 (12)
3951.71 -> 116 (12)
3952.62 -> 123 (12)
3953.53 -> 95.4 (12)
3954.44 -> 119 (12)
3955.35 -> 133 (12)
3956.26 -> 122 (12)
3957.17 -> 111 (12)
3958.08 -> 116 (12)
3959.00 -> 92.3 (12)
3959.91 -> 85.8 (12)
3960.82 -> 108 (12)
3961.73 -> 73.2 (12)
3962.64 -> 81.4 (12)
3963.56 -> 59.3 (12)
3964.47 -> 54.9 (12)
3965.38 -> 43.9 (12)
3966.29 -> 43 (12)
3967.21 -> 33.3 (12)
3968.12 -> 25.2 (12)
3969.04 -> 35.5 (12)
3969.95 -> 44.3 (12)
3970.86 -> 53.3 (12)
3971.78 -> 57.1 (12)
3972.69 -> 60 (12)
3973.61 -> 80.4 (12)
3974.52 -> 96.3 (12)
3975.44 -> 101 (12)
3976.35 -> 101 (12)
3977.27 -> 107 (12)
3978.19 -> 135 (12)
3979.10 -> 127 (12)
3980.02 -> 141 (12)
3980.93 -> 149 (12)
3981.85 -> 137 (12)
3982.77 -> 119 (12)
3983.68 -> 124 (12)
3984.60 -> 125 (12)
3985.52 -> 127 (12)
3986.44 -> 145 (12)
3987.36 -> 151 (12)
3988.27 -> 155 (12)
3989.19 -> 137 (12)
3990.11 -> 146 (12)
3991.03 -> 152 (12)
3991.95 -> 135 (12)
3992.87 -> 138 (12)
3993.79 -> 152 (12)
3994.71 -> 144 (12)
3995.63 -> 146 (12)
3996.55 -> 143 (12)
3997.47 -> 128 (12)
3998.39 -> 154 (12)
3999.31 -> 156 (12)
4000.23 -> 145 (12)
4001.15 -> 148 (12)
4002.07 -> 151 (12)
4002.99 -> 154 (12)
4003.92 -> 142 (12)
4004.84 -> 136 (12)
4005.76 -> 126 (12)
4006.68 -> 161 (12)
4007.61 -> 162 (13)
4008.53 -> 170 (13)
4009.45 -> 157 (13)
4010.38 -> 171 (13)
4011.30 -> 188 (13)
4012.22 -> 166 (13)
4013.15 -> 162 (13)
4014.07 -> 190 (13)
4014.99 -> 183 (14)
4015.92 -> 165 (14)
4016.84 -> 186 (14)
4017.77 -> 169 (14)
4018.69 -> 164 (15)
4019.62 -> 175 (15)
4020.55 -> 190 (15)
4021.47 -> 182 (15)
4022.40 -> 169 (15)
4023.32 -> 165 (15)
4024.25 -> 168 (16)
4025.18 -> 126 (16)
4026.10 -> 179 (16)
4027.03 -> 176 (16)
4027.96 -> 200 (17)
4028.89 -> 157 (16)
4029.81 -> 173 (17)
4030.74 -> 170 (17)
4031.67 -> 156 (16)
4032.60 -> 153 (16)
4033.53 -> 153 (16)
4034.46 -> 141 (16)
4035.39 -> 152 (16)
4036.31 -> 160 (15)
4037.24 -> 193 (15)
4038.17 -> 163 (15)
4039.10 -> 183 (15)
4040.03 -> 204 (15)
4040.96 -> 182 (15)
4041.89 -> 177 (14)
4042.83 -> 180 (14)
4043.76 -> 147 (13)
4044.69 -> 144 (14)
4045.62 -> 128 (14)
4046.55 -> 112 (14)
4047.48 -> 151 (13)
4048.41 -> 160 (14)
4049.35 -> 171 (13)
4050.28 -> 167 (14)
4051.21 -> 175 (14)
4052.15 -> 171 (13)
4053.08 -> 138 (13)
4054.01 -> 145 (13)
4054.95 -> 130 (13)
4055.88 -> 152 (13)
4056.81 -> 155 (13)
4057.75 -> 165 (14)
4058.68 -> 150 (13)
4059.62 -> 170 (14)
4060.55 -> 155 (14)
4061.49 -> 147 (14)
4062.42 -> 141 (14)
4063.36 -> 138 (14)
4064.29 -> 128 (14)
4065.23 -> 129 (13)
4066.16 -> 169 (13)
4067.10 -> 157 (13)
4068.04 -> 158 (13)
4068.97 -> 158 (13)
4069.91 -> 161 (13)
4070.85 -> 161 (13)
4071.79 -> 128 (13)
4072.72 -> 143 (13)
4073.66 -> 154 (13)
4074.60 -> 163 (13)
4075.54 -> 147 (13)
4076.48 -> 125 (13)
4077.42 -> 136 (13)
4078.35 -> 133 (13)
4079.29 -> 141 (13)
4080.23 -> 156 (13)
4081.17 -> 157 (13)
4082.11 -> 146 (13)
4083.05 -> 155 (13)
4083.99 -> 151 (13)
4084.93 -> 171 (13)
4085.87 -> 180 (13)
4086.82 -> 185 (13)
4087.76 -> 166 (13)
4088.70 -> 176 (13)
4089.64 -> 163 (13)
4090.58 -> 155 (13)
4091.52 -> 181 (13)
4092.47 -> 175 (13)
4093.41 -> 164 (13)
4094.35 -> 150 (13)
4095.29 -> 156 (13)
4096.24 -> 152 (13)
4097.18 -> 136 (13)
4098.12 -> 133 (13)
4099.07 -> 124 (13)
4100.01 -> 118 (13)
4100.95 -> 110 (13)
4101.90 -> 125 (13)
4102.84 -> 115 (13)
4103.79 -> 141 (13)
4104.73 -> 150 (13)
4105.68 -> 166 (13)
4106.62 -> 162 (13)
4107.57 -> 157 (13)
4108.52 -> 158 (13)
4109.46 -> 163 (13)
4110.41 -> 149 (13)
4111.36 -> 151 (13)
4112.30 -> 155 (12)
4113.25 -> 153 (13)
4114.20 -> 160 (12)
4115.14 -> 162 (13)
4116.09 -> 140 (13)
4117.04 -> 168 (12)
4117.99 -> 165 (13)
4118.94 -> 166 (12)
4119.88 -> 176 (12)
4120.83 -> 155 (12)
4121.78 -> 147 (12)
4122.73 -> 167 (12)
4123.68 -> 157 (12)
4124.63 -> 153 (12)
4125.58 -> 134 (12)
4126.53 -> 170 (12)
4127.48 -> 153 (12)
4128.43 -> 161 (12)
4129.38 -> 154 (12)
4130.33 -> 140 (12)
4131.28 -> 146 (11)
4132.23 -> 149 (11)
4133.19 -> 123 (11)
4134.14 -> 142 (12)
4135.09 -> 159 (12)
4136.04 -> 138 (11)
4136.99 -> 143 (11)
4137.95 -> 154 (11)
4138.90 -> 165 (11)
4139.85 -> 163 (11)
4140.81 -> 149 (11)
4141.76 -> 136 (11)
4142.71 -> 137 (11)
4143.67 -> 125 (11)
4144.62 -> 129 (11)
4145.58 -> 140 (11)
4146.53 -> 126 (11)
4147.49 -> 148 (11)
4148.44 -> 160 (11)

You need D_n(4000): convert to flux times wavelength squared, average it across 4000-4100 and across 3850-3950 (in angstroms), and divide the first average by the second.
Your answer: 1.90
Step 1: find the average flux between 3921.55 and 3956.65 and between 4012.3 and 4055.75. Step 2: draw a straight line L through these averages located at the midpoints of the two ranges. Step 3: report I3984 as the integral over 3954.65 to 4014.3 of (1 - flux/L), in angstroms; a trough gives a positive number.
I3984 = 2.2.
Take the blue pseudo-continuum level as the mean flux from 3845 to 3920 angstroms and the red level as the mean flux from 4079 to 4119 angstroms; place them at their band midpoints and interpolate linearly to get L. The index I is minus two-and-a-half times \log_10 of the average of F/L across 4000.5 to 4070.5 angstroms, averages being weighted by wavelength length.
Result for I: -0.18 mag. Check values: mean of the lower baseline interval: 94.6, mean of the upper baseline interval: 154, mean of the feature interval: 161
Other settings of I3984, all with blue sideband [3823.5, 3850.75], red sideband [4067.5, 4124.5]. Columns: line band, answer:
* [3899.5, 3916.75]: -4.09 angstroms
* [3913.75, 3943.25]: 6.07 angstroms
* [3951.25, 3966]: 1.76 angstroms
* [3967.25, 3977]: 4.17 angstroms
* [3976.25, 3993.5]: -2.66 angstroms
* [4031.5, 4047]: -3.00 angstroms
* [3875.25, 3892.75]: -0.54 angstroms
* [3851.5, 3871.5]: -1.71 angstroms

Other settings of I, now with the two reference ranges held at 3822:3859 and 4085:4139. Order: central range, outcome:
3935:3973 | 0.286 mag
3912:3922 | -0.150 mag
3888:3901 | -0.167 mag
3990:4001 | -0.216 mag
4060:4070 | -0.074 mag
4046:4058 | -0.132 mag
